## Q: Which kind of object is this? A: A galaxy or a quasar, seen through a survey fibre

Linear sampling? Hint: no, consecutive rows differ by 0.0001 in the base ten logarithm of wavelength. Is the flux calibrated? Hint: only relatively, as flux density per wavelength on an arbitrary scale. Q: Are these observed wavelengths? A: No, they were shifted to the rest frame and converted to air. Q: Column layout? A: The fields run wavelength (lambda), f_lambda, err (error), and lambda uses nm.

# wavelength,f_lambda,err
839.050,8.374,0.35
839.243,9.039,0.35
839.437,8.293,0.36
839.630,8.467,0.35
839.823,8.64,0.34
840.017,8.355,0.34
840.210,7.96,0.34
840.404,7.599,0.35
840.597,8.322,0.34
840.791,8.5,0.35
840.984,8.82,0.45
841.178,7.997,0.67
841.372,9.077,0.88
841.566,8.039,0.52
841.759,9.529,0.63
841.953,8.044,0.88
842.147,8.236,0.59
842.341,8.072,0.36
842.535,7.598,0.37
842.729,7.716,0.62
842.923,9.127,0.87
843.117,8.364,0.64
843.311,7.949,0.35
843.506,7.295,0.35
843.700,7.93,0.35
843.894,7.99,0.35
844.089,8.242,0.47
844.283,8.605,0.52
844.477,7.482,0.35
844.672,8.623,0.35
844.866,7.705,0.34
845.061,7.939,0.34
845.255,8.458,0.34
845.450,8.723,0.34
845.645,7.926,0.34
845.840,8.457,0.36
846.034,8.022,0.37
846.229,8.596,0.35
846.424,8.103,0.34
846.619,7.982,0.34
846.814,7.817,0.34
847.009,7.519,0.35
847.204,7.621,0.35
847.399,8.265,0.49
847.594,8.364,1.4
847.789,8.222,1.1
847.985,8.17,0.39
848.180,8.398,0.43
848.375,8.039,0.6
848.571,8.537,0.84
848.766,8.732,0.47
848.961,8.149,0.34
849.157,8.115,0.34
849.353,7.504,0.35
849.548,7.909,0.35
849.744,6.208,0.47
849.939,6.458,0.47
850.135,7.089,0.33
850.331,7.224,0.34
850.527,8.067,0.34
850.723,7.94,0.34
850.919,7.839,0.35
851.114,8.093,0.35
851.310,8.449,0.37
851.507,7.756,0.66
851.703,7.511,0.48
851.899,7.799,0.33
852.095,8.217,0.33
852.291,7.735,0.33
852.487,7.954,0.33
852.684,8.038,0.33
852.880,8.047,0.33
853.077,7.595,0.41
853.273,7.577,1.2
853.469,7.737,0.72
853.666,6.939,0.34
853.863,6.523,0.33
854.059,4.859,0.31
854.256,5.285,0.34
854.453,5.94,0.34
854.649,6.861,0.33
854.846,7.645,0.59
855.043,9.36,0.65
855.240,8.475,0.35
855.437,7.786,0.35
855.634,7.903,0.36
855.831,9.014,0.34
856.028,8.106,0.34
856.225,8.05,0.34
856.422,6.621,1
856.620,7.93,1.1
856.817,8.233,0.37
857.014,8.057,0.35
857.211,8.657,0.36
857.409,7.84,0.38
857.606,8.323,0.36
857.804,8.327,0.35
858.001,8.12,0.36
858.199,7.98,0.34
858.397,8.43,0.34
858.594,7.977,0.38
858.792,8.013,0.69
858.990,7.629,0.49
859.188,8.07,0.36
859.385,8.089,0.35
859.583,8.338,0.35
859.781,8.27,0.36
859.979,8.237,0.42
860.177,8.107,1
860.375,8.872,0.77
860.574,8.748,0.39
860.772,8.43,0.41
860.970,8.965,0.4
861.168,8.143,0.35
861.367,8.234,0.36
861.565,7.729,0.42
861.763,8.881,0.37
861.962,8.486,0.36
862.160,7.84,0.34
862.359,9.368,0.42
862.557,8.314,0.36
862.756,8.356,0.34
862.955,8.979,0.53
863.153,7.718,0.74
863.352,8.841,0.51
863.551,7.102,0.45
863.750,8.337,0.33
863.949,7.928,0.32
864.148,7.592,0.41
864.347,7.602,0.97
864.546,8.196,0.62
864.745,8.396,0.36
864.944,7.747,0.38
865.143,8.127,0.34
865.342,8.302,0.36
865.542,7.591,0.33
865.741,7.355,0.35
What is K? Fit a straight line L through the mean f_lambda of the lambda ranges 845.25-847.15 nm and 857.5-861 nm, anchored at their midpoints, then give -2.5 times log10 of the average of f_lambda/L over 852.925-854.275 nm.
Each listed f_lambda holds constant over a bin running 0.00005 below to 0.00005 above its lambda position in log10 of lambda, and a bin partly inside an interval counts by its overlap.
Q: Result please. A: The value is 0.207 mag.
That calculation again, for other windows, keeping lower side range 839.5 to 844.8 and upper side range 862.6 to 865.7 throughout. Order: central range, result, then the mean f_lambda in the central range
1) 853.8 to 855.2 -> 0.21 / 6.72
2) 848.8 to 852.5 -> 0.06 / 7.7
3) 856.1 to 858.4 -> 0.01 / 8.03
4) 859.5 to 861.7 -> -0.04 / 8.38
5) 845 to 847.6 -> 0.01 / 8.12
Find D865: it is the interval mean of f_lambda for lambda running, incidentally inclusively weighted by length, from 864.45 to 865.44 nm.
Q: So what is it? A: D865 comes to 8.16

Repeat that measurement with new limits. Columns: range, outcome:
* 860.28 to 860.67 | 8.79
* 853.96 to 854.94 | 6.12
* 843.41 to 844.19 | 7.87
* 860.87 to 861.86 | 8.39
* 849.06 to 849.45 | 7.8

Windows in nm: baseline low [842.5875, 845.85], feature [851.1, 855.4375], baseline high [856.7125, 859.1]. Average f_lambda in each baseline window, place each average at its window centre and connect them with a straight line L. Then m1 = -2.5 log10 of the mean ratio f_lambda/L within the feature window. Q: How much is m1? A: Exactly 0.093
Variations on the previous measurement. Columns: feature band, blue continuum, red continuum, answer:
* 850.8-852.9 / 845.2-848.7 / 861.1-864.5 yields 0.03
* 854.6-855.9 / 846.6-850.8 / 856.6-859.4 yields -0.02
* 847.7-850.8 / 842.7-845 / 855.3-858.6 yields 0.04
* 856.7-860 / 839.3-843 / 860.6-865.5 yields 0.01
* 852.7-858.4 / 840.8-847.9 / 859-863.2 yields 0.09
